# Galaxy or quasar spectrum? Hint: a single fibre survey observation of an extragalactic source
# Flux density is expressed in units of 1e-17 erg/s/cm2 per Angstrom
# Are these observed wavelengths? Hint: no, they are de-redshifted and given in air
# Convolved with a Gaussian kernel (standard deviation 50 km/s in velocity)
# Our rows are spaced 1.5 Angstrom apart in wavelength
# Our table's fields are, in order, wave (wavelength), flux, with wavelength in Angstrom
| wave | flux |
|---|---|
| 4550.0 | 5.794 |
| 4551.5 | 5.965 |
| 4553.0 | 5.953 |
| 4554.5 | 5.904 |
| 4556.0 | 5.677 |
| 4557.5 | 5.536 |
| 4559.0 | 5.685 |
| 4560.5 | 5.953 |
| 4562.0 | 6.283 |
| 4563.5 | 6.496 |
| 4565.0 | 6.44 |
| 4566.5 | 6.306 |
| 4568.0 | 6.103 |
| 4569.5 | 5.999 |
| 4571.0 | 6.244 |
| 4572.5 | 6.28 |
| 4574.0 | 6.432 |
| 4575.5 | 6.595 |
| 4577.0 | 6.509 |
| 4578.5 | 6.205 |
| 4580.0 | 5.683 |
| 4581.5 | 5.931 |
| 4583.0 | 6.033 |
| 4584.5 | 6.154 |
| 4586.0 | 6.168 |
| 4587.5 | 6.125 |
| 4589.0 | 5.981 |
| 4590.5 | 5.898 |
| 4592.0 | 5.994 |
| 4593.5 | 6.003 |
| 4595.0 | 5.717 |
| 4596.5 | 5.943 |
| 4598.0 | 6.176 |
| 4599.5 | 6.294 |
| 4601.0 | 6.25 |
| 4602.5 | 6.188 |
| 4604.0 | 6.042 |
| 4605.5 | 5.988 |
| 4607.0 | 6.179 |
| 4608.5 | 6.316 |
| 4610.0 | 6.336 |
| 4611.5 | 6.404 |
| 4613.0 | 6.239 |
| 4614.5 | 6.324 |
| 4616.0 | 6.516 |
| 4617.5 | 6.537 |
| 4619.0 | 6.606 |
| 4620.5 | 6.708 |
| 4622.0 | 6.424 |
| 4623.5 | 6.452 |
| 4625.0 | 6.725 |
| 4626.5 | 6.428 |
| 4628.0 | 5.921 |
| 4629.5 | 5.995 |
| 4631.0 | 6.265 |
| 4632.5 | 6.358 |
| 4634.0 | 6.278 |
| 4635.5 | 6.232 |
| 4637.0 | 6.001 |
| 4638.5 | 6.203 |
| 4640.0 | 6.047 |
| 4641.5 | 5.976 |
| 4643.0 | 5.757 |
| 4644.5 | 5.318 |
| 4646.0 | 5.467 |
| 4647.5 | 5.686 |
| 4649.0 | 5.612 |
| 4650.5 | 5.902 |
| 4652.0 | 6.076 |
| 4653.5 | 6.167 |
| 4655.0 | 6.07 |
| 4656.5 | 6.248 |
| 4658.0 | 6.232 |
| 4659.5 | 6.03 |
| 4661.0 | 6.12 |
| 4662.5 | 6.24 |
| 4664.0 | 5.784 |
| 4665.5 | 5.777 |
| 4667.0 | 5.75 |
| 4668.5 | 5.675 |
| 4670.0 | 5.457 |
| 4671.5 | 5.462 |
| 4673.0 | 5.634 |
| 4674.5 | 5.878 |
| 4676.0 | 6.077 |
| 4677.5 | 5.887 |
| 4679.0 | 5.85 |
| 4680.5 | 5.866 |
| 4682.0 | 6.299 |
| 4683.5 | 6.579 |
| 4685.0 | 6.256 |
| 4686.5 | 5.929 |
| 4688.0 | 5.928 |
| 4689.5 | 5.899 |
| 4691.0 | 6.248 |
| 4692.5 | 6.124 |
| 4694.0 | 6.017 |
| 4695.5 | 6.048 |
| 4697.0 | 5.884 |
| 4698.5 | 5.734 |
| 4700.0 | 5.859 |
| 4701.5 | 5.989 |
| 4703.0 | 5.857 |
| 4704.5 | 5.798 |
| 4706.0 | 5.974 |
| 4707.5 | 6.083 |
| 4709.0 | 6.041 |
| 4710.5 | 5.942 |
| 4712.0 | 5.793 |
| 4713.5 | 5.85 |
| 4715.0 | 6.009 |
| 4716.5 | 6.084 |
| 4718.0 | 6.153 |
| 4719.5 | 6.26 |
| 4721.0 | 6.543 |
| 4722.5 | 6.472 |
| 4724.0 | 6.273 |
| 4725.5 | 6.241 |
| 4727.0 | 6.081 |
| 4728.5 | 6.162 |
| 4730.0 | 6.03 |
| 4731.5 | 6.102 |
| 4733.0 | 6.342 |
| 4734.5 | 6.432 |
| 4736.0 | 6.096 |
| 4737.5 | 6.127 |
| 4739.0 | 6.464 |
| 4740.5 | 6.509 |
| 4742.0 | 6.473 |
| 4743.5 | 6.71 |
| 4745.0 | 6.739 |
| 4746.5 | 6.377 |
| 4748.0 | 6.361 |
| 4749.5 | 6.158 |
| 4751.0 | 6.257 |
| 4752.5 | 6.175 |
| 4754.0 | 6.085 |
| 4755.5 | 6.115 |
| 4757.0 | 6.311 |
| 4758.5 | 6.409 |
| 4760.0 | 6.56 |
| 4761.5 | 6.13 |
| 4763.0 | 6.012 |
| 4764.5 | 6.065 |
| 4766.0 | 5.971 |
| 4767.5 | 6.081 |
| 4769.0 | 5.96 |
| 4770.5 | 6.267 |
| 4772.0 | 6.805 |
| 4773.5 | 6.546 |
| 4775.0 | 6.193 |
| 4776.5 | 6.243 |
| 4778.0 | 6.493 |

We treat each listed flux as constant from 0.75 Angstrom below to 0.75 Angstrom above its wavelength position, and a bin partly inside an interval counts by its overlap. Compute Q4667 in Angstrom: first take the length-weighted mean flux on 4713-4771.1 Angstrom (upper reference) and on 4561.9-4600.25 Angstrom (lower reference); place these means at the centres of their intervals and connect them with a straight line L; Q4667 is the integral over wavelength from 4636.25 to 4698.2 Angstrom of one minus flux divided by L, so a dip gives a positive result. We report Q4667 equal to 2.64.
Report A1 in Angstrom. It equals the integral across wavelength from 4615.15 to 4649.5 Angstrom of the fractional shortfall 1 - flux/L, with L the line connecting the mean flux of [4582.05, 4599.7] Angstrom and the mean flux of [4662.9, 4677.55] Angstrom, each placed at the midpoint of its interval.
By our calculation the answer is -1.60 Angstrom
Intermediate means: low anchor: 6.03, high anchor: 5.74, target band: 6.16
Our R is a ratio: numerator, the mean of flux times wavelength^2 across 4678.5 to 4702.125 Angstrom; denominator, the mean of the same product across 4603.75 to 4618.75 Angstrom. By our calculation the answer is 1.0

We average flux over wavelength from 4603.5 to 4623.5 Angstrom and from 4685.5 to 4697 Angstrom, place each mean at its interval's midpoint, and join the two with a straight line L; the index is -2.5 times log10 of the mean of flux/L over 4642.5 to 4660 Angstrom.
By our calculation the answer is 0.06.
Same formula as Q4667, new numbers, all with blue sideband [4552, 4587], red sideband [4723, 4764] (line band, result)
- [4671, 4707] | 1.5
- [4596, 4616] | -0.2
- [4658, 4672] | 0.8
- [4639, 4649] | 0.8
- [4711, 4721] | 0.3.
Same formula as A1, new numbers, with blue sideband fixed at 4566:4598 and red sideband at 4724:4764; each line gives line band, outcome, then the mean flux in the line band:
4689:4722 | 1.2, 6.01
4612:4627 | -0.8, 6.5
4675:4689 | 0.3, 6.07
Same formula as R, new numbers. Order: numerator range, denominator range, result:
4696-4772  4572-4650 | 1.06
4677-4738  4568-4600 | 1.05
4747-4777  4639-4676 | 1.11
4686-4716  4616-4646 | 0.99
